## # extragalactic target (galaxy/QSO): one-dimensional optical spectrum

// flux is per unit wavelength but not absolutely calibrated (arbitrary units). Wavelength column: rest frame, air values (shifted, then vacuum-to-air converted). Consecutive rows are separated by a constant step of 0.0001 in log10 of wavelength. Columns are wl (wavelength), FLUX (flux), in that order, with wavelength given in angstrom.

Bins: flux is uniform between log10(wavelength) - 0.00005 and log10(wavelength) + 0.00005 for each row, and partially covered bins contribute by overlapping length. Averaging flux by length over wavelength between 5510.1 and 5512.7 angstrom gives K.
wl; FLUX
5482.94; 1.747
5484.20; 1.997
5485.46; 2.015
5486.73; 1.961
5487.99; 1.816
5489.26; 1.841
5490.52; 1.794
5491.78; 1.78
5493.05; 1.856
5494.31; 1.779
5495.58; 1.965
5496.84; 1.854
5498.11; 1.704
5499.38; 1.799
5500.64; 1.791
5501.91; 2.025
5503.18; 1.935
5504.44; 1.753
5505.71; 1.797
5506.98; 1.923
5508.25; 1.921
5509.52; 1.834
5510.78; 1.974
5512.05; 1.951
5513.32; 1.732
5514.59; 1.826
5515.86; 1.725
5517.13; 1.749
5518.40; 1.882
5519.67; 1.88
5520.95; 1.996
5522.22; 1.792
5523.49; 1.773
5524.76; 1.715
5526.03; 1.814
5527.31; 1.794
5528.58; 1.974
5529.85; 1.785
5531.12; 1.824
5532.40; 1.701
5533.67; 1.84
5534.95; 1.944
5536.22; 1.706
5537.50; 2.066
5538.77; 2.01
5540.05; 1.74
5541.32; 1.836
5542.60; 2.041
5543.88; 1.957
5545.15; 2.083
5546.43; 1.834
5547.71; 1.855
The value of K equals 1.96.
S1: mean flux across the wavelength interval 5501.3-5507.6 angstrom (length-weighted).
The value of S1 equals 1.89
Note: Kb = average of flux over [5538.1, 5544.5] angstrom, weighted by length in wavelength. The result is 1.92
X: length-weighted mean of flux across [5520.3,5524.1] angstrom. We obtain 1.85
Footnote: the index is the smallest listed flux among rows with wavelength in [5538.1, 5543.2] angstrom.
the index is 1.74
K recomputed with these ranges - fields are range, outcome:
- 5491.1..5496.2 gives 1.84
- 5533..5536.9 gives 1.83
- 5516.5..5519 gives 1.82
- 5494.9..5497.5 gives 1.9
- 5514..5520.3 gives 1.81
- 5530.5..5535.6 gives 1.83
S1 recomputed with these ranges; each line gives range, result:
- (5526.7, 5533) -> 1.82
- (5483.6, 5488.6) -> 1.95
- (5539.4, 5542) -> 1.79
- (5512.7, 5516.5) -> 1.76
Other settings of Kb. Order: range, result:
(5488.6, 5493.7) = 1.82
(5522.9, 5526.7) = 1.77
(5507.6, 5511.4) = 1.91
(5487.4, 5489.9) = 1.83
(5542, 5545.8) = 2.03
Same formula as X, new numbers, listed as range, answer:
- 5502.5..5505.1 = 1.85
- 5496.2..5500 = 1.79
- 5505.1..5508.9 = 1.88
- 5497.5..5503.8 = 1.85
